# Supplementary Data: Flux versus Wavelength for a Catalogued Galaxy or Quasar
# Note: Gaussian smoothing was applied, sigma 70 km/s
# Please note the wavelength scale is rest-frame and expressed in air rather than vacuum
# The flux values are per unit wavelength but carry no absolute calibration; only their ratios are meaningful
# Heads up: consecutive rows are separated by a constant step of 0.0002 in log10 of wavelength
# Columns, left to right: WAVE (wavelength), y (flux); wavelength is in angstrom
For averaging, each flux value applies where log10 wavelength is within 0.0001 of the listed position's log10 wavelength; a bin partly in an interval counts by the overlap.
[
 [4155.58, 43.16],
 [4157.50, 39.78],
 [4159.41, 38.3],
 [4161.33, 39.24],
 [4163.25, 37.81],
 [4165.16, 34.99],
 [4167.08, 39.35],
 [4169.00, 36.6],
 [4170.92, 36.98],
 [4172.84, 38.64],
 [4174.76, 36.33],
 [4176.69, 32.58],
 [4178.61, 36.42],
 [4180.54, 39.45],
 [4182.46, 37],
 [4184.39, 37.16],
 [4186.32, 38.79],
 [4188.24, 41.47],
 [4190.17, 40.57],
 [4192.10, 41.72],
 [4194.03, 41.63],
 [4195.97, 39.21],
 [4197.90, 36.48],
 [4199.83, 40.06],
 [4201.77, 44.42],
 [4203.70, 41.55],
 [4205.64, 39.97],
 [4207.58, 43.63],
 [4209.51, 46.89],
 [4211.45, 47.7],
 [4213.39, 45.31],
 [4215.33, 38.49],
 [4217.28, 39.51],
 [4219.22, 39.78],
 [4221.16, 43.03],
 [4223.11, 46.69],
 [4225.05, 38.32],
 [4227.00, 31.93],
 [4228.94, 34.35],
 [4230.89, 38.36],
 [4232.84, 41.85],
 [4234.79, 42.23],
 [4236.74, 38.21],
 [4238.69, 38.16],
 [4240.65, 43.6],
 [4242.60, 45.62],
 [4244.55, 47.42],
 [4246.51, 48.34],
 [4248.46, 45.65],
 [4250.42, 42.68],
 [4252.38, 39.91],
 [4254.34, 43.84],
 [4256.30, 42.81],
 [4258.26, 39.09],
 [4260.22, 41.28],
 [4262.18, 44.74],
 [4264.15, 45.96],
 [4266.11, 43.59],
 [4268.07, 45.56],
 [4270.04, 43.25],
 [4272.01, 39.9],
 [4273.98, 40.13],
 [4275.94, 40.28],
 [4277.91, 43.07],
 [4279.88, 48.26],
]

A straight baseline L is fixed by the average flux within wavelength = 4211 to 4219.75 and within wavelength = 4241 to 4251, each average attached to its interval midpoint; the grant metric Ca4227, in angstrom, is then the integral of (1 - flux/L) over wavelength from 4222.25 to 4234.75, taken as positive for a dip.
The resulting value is 1.4 angstrom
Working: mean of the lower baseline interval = 41.9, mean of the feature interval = 38.8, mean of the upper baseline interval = 46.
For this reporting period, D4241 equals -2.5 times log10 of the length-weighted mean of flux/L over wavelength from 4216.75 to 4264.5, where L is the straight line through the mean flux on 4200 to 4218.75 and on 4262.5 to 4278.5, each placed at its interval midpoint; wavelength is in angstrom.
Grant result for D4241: 0.03 mag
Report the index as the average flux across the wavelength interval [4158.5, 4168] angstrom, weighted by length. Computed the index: 37.9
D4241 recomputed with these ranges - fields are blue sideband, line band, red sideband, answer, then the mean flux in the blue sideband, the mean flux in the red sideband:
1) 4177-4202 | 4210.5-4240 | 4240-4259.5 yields 0.04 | 39.2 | 43.9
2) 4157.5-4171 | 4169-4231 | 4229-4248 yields 0.01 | 37.8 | 42.3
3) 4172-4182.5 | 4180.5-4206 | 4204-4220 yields -0.02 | 36.7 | 42.6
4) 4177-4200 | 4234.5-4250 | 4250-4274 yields -0.05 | 39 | 42.6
